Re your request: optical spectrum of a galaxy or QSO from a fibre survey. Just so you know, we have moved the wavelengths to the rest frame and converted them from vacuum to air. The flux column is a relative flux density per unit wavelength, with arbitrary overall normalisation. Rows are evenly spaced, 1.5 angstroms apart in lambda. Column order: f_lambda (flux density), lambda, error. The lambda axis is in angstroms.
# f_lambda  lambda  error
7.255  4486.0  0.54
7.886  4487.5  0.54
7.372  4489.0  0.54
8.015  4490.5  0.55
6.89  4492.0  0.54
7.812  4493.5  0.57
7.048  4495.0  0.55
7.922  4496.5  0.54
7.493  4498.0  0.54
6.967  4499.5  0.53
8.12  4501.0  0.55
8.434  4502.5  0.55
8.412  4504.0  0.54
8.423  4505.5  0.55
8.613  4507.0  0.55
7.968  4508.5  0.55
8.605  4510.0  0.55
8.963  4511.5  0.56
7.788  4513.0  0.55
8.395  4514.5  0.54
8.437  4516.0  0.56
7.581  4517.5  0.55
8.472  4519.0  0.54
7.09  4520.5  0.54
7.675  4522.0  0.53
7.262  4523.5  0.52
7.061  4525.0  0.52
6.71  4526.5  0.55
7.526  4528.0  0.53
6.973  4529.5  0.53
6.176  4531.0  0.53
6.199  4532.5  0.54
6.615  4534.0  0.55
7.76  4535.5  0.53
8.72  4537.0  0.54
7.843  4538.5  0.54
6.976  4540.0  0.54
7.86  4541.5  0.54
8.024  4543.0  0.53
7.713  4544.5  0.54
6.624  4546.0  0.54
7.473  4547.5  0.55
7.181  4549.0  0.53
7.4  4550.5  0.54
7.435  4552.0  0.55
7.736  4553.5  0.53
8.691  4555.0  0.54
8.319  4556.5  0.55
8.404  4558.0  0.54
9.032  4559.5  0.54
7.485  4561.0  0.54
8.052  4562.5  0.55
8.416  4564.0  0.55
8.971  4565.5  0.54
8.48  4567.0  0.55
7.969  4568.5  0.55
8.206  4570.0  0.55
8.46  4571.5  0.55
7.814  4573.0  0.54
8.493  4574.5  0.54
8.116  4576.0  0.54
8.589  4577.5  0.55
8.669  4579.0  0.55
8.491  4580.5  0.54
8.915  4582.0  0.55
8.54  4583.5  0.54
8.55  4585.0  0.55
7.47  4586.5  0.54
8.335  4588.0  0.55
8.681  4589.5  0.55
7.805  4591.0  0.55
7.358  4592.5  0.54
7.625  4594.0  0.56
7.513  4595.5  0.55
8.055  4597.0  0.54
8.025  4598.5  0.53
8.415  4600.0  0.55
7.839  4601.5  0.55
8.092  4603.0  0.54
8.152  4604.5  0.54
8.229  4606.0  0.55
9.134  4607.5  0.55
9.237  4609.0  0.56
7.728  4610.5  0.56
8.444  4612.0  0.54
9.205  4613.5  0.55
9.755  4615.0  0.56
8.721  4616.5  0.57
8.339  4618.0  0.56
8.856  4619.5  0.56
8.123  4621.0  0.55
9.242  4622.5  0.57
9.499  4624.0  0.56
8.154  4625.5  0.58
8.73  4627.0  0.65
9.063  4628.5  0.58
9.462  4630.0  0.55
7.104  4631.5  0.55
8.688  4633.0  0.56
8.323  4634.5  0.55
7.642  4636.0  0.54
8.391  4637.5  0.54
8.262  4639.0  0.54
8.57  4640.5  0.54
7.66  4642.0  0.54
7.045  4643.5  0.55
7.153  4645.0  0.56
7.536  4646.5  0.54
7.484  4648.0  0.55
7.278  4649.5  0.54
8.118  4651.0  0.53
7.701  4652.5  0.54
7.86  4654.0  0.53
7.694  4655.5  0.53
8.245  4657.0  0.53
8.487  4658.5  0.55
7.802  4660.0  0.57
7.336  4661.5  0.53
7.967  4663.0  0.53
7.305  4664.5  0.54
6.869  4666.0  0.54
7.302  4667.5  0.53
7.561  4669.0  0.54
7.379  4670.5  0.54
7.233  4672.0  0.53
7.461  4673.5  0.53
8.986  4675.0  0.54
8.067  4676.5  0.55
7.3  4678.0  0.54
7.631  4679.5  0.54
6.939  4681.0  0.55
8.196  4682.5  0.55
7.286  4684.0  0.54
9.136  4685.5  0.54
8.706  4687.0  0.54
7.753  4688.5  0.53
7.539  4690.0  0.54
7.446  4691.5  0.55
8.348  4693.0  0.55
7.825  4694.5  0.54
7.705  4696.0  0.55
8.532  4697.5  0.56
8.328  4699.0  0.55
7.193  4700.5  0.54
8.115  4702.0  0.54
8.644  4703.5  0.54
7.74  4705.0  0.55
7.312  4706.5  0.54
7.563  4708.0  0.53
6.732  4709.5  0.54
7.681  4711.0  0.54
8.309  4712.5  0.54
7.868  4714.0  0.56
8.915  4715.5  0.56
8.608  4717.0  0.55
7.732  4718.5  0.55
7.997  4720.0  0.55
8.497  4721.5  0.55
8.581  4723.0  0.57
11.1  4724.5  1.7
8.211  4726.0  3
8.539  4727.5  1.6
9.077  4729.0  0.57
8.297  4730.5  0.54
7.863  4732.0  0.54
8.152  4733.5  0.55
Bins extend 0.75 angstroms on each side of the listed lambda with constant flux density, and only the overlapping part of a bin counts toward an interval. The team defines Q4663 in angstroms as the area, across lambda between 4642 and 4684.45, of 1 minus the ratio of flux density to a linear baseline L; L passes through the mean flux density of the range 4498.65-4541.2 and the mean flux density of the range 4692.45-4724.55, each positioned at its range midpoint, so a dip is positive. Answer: 2.0 angstroms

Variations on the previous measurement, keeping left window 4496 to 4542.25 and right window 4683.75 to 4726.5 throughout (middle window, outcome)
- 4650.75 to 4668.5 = 0.7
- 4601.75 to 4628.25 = -2.5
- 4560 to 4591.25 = -1.9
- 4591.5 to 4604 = 0.0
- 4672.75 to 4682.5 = 0.4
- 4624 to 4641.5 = -1.0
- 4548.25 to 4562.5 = -0.3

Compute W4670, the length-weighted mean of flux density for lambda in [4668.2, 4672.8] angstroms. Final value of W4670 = 7.39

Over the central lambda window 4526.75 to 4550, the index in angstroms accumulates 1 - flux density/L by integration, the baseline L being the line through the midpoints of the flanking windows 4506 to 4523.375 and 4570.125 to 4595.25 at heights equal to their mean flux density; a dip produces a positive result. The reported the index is 2.4 angstroms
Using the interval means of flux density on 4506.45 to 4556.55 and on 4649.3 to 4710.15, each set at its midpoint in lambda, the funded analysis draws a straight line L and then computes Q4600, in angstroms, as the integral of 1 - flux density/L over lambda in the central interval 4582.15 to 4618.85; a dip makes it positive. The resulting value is -2.9 angstroms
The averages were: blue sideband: 7.63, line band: 8.31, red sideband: 7.78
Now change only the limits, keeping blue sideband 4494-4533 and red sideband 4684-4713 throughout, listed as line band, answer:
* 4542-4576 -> -1.1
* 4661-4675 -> 0.7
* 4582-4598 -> -0.5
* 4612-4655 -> -2.4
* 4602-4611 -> -0.7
